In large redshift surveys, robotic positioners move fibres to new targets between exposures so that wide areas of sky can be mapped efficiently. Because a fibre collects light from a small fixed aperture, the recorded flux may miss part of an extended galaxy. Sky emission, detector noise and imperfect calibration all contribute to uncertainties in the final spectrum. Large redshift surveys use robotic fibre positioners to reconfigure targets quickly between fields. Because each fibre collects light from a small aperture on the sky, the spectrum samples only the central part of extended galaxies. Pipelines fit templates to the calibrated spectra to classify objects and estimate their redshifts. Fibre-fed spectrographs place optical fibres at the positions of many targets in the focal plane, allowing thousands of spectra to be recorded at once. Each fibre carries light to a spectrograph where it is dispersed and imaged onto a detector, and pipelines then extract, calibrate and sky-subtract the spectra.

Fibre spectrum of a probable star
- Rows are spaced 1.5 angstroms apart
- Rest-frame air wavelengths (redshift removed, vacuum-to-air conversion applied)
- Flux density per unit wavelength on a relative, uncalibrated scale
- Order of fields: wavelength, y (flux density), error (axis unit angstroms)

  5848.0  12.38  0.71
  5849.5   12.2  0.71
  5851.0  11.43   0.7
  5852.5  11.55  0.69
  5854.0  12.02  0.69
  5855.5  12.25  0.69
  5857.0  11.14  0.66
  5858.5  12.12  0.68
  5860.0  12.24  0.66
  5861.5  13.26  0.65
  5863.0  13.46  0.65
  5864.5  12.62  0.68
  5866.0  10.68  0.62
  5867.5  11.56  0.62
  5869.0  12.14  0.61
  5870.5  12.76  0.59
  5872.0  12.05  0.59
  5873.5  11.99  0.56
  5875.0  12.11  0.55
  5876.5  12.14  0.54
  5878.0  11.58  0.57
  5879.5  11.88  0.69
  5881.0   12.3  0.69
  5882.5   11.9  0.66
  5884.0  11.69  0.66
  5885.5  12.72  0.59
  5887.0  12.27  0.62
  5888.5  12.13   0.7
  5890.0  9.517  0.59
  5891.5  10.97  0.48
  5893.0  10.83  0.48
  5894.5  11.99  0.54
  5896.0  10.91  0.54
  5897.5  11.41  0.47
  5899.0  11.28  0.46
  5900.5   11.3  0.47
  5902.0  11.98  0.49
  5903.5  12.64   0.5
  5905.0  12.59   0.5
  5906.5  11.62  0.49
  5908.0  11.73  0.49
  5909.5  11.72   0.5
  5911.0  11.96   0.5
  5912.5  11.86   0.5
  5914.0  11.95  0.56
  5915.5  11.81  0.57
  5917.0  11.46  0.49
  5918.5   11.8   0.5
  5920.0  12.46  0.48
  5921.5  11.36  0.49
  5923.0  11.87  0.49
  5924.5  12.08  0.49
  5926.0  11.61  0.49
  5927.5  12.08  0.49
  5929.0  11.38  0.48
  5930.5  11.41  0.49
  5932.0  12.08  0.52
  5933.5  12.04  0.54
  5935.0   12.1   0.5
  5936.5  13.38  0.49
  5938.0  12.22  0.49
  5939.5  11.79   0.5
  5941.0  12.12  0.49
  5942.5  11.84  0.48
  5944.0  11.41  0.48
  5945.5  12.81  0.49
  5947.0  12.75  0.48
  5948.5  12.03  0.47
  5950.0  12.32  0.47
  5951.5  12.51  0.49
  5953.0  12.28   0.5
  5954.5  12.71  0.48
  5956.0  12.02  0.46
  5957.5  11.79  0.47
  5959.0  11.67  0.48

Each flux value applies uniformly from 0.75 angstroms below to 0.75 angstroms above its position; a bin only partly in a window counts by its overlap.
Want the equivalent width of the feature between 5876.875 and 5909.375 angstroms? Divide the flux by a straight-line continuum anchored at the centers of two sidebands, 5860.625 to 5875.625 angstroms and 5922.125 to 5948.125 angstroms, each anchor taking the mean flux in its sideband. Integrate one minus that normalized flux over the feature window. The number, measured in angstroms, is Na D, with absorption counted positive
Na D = 1.3 angstroms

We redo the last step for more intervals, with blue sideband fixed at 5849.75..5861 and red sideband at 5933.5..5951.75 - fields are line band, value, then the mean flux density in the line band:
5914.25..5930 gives 0.5 angstroms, 11.8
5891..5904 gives 0.6 angstroms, 11.5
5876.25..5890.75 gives 0.2 angstroms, 11.8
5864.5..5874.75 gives 0.0 angstroms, 11.9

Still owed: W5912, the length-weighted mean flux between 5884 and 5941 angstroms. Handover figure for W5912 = 11.8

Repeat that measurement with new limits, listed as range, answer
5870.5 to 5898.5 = 11.7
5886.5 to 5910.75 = 11.6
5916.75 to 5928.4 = 11.9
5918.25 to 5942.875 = 12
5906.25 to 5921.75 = 11.8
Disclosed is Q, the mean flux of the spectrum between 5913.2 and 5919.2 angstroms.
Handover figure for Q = 11.8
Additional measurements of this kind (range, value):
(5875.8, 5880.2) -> 11.9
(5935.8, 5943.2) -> 12.3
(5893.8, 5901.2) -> 11.4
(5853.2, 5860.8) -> 12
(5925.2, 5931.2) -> 11.6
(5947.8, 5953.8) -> 12.3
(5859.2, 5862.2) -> 12.7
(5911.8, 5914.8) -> 11.9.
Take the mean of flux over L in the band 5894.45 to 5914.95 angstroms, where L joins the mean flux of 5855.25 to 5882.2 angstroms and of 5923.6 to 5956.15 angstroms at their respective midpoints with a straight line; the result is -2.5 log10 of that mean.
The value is 0.03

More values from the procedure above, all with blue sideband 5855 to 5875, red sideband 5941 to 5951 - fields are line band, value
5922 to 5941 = 0.02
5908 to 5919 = 0.04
